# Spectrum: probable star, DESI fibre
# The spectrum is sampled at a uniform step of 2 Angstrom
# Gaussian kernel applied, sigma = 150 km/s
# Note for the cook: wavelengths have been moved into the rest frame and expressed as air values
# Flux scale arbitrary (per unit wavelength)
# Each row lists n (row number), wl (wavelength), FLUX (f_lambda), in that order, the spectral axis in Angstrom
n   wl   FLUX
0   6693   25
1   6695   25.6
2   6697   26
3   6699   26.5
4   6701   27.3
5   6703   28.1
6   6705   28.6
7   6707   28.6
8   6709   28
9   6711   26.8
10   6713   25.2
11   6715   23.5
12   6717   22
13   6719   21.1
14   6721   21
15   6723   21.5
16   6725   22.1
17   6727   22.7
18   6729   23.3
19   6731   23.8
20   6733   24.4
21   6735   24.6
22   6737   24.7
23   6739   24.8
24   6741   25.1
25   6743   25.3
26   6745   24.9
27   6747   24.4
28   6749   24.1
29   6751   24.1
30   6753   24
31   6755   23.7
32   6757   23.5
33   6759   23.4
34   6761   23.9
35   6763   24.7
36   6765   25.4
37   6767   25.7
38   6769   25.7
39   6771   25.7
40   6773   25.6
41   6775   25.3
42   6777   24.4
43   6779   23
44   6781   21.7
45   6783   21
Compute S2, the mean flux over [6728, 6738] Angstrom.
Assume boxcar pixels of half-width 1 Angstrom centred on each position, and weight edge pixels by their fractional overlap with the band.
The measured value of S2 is 24.2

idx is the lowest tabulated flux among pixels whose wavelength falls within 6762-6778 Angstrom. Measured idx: 24.4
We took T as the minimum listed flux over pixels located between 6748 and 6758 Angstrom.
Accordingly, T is 23.5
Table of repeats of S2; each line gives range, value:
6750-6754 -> 24.1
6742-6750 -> 24.7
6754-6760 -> 23.5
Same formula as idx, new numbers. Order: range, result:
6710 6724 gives 21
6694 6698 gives 25.6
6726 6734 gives 22.7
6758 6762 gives 23.4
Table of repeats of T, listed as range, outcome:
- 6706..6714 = 25.2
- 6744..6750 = 24.1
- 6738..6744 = 24.8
